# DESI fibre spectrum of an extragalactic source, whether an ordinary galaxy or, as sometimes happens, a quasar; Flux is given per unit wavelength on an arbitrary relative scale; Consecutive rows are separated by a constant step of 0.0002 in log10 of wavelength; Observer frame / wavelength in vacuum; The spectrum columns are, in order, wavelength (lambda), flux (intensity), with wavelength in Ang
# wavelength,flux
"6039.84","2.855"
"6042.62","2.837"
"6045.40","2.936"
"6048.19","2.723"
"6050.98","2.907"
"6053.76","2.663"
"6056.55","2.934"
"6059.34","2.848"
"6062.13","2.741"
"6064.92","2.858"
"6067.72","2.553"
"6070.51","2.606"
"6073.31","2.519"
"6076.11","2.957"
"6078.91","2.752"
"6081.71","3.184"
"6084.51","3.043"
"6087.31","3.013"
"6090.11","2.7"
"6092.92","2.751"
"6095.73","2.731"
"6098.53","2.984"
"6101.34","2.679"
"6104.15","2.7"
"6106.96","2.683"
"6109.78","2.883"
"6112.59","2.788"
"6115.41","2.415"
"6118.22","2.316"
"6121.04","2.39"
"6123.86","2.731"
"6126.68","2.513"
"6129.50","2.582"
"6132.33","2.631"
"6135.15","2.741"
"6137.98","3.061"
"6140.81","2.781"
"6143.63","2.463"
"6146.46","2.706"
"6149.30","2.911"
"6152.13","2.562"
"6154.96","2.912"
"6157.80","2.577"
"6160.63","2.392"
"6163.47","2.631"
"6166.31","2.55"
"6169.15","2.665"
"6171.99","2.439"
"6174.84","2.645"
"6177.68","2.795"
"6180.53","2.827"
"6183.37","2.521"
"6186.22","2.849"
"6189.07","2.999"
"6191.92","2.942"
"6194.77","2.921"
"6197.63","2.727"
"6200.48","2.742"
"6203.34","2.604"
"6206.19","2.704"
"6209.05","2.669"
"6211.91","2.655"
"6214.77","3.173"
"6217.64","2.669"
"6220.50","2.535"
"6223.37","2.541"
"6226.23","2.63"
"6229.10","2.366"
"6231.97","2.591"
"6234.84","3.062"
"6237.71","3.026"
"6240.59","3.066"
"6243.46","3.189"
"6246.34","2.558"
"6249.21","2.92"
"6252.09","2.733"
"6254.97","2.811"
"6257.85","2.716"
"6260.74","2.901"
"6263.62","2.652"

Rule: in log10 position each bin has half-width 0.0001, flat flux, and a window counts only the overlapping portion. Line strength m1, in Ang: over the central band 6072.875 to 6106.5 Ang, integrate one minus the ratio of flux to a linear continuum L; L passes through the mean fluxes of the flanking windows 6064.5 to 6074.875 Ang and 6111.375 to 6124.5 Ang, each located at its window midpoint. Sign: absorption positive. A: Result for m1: -3.5 Ang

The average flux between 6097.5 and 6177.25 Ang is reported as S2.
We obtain 2.65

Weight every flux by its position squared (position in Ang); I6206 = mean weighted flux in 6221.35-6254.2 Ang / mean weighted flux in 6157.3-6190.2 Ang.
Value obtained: 1.07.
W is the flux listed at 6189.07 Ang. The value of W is 2.999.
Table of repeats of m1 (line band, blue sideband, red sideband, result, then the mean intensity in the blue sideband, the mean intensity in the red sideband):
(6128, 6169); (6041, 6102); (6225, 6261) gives 1.98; 2.82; 2.81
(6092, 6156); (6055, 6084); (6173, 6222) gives 2.15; 2.8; 2.76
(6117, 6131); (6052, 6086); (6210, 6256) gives 1.44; 2.81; 2.78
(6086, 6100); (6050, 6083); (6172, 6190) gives -0.28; 2.79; 2.74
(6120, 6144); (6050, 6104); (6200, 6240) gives 0.92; 2.81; 2.72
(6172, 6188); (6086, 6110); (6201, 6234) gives -0.06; 2.79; 2.66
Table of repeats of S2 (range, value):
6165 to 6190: 2.69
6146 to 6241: 2.72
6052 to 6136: 2.73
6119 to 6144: 2.65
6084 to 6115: 2.79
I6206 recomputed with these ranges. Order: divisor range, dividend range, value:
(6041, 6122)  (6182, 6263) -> 1.05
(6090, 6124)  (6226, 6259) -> 1.10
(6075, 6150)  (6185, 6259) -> 1.05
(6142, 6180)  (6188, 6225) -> 1.06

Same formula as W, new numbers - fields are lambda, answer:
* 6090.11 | 2.7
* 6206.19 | 2.704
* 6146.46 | 2.706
